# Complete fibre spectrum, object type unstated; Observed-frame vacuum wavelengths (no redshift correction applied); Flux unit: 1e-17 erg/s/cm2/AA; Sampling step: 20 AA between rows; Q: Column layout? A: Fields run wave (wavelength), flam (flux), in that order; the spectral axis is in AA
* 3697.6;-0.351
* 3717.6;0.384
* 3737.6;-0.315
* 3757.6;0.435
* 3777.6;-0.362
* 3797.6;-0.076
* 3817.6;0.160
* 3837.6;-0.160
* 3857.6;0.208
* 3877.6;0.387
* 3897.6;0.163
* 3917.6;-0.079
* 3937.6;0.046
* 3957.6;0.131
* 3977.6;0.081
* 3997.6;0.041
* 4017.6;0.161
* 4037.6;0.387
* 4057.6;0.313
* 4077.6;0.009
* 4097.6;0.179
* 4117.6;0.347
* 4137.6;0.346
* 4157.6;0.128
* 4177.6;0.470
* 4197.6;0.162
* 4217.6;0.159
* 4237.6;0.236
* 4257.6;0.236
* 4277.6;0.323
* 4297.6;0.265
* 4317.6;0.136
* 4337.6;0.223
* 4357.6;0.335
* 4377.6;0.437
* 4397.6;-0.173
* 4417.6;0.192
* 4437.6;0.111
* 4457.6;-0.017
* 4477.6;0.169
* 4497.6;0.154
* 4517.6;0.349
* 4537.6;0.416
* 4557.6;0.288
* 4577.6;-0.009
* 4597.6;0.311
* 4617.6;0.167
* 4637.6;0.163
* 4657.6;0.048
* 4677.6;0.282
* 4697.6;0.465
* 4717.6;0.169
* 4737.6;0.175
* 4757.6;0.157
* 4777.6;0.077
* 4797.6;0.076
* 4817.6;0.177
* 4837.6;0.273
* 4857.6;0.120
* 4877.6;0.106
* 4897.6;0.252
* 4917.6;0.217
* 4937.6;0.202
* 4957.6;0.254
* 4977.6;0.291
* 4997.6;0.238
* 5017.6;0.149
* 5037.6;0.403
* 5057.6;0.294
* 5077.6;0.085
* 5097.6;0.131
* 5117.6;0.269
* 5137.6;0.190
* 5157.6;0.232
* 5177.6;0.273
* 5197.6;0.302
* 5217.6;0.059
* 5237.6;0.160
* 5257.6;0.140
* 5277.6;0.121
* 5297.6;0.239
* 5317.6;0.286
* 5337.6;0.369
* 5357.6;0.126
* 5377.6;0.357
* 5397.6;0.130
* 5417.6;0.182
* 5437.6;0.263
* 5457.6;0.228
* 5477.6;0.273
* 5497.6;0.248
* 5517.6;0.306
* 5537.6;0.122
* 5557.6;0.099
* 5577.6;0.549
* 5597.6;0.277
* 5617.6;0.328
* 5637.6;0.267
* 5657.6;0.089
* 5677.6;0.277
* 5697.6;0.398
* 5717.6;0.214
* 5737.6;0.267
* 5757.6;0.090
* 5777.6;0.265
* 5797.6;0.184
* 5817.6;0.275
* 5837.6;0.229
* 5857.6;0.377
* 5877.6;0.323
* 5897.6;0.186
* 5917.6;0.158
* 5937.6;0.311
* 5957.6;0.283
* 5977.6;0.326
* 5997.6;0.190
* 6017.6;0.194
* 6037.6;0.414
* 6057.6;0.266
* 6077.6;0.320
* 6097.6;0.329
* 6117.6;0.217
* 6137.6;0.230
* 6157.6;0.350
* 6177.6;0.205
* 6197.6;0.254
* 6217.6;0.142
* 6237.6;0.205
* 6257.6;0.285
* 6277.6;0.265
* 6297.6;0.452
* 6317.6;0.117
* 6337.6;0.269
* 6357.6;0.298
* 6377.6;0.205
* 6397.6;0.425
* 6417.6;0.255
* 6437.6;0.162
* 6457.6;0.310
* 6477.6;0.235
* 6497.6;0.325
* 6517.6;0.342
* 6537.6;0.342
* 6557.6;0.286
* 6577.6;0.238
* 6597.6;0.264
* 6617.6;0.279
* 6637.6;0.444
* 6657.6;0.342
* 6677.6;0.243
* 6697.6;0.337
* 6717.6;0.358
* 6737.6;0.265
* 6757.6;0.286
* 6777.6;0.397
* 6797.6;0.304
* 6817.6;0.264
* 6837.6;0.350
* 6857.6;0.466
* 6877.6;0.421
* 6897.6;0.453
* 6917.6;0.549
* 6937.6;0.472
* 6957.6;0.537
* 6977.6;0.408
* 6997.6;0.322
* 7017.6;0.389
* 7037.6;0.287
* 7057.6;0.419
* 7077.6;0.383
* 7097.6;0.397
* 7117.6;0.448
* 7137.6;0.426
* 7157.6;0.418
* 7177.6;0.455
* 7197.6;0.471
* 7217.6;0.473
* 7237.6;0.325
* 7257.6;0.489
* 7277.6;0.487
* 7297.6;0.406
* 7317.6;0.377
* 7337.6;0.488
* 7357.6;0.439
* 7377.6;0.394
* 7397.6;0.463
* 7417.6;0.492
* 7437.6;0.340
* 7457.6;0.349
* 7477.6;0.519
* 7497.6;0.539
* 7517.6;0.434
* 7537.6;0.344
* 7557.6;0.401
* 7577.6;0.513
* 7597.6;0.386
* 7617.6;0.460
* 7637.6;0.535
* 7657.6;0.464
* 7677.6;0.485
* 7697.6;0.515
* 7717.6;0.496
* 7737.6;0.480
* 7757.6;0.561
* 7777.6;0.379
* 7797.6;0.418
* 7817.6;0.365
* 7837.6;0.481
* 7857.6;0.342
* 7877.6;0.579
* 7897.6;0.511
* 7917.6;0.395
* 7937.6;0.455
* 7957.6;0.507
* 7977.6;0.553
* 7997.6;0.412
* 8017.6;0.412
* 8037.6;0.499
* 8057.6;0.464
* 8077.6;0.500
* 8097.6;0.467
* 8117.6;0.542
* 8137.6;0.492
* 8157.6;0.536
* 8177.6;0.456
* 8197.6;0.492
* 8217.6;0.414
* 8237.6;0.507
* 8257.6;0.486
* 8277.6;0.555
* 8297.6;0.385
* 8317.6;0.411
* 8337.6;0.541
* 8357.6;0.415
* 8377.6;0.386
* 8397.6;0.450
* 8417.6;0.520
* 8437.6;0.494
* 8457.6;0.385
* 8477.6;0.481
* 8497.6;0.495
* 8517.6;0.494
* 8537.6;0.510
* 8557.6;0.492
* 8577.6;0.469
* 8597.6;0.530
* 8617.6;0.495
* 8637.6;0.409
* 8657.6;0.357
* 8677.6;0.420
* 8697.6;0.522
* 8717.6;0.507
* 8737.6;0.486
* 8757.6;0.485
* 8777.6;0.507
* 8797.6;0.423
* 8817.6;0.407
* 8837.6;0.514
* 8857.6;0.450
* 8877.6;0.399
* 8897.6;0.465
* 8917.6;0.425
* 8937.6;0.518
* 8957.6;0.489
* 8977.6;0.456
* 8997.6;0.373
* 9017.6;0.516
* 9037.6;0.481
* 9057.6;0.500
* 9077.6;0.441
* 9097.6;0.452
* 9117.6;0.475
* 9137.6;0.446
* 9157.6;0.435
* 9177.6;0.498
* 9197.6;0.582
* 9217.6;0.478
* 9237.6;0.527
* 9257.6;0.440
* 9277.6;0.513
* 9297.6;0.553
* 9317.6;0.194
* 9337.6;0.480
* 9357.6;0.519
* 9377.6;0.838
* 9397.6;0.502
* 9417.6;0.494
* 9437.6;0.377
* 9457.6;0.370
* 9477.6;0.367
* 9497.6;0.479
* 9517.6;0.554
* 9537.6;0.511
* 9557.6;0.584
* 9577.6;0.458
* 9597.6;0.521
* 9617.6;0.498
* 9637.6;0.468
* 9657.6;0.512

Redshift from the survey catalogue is 0.716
